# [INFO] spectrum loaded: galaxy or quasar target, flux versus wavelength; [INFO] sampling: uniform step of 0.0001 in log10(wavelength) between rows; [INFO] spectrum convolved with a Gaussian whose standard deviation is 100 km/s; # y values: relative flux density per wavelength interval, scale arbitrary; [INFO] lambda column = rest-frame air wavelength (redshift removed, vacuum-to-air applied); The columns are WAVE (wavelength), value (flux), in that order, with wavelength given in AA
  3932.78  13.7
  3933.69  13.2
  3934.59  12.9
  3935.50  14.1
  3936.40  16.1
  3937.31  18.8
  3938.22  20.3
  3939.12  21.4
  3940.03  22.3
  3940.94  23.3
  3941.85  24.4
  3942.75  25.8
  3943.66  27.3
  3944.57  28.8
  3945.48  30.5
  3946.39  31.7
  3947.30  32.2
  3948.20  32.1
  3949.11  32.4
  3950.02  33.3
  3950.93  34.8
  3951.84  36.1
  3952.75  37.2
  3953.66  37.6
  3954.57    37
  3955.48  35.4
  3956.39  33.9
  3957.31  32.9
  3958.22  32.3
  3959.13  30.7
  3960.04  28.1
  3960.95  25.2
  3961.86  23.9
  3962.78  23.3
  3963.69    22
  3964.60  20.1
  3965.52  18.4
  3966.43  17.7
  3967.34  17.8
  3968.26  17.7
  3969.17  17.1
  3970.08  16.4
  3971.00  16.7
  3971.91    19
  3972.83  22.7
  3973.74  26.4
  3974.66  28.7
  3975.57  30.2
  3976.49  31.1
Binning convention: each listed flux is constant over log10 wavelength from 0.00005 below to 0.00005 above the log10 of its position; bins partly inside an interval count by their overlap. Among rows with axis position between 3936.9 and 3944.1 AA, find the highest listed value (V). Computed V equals 27.3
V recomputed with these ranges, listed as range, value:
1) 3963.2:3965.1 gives 22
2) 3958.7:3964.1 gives 30.7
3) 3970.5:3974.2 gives 26.4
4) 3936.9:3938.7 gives 20.3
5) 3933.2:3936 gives 14.1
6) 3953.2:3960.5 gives 37.6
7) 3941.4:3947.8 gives 32.2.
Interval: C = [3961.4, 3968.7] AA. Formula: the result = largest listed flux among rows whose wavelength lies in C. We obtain 23.9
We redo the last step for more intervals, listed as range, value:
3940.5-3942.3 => 24.4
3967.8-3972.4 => 19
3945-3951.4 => 34.8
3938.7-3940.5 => 22.3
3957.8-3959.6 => 32.3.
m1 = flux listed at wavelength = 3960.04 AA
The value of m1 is 28.1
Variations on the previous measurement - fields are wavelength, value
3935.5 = 14.1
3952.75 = 37.2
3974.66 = 28.7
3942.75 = 25.8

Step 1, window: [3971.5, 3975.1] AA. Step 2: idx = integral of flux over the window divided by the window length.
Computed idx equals 24.2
